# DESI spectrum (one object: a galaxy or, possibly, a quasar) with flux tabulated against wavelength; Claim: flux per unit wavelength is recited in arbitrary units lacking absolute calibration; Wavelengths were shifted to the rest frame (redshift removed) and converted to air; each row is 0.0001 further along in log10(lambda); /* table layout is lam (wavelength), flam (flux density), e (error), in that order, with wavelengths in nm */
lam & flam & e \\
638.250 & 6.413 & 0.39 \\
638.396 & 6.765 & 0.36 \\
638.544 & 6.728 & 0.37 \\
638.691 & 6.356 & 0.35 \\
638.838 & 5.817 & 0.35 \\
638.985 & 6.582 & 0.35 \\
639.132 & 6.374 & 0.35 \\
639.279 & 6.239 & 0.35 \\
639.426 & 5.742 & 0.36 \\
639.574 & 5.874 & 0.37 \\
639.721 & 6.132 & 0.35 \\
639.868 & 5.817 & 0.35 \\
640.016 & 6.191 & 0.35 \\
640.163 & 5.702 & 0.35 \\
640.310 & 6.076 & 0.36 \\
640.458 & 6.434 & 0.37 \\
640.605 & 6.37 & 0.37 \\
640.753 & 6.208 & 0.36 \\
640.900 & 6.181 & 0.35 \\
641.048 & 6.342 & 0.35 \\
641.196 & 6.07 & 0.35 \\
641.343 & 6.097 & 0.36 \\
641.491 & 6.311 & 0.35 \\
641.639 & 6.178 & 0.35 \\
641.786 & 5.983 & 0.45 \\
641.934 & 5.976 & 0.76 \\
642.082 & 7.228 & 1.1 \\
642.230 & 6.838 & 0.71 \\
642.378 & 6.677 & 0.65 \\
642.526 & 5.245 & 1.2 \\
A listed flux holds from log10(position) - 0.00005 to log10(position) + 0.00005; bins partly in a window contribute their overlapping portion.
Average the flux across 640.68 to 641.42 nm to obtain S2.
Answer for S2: 6.18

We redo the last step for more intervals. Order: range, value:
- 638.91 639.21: 6.48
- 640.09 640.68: 6.14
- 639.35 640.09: 5.95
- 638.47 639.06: 6.37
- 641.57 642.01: 6.05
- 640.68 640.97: 6.21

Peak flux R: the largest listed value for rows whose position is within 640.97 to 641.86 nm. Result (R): 6.342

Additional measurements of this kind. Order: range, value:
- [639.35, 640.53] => 6.434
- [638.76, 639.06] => 6.582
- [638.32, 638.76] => 6.765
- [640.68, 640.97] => 6.208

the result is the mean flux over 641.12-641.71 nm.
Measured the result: 6.16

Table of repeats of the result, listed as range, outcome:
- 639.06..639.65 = 6.06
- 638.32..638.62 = 6.74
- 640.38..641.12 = 6.3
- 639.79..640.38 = 5.95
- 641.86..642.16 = 6.6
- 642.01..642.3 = 7.03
